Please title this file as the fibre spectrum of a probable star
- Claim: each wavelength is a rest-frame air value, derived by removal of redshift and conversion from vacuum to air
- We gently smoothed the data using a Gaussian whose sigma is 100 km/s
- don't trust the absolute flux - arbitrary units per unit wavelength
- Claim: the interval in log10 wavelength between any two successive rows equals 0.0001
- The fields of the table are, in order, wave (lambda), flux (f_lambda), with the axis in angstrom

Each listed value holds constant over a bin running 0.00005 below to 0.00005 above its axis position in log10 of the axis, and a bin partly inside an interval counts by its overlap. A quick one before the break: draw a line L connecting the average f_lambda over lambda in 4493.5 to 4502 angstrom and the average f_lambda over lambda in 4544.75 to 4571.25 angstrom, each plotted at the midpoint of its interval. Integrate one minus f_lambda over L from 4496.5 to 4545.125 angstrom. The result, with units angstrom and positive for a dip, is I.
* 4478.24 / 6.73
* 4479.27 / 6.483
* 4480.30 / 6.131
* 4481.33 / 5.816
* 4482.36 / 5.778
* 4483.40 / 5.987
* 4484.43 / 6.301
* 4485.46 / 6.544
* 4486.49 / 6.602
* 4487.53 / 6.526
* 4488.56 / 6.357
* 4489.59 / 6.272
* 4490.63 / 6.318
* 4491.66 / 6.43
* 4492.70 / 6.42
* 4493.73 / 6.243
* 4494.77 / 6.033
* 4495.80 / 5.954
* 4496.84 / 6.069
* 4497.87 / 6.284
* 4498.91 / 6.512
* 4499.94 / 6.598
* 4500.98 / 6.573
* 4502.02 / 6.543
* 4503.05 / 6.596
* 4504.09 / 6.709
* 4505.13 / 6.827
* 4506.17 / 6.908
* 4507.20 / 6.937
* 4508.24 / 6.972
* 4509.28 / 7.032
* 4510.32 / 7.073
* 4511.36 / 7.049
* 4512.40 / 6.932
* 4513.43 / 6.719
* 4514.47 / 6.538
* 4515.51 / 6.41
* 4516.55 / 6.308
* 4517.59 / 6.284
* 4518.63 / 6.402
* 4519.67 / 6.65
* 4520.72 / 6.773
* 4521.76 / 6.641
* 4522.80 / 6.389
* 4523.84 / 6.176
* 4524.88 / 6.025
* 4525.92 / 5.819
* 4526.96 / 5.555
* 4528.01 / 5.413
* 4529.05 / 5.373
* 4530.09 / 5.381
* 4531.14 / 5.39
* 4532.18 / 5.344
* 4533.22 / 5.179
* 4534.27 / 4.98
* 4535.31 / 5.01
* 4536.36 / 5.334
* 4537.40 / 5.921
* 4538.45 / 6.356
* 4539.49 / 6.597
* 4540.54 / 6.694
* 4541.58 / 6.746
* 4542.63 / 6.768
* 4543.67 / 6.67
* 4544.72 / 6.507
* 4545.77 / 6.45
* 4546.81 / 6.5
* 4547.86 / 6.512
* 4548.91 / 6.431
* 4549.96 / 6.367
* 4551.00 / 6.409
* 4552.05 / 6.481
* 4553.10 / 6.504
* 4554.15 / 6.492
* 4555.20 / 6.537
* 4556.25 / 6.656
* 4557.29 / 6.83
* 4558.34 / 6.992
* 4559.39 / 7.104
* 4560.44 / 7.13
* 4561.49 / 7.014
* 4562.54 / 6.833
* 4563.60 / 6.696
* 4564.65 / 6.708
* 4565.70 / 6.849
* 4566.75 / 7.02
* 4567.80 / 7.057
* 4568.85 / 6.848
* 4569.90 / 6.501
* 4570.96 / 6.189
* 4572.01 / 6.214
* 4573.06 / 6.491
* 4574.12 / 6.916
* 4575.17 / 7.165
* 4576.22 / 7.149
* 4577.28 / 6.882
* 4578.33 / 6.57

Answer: 1.1 angstrom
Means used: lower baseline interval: 6.3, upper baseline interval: 6.68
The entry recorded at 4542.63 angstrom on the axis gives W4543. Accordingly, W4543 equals 6.768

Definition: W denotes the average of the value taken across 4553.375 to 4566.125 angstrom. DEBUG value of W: 6.81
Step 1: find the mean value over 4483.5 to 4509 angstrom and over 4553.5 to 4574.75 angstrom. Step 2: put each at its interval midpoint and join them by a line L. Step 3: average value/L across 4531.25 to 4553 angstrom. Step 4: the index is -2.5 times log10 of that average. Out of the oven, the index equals 0.09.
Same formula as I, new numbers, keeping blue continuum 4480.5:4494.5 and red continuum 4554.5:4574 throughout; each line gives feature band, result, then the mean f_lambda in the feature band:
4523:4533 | 1.4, 5.62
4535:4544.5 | 0.5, 6.27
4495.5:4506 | -0.2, 6.49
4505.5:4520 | -0.7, 6.73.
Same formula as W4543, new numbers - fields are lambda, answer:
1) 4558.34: 6.992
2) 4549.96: 6.367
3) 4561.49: 7.014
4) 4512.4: 6.932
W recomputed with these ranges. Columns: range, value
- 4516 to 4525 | 6.42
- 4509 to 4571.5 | 6.39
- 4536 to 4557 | 6.46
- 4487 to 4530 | 6.42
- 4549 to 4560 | 6.64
